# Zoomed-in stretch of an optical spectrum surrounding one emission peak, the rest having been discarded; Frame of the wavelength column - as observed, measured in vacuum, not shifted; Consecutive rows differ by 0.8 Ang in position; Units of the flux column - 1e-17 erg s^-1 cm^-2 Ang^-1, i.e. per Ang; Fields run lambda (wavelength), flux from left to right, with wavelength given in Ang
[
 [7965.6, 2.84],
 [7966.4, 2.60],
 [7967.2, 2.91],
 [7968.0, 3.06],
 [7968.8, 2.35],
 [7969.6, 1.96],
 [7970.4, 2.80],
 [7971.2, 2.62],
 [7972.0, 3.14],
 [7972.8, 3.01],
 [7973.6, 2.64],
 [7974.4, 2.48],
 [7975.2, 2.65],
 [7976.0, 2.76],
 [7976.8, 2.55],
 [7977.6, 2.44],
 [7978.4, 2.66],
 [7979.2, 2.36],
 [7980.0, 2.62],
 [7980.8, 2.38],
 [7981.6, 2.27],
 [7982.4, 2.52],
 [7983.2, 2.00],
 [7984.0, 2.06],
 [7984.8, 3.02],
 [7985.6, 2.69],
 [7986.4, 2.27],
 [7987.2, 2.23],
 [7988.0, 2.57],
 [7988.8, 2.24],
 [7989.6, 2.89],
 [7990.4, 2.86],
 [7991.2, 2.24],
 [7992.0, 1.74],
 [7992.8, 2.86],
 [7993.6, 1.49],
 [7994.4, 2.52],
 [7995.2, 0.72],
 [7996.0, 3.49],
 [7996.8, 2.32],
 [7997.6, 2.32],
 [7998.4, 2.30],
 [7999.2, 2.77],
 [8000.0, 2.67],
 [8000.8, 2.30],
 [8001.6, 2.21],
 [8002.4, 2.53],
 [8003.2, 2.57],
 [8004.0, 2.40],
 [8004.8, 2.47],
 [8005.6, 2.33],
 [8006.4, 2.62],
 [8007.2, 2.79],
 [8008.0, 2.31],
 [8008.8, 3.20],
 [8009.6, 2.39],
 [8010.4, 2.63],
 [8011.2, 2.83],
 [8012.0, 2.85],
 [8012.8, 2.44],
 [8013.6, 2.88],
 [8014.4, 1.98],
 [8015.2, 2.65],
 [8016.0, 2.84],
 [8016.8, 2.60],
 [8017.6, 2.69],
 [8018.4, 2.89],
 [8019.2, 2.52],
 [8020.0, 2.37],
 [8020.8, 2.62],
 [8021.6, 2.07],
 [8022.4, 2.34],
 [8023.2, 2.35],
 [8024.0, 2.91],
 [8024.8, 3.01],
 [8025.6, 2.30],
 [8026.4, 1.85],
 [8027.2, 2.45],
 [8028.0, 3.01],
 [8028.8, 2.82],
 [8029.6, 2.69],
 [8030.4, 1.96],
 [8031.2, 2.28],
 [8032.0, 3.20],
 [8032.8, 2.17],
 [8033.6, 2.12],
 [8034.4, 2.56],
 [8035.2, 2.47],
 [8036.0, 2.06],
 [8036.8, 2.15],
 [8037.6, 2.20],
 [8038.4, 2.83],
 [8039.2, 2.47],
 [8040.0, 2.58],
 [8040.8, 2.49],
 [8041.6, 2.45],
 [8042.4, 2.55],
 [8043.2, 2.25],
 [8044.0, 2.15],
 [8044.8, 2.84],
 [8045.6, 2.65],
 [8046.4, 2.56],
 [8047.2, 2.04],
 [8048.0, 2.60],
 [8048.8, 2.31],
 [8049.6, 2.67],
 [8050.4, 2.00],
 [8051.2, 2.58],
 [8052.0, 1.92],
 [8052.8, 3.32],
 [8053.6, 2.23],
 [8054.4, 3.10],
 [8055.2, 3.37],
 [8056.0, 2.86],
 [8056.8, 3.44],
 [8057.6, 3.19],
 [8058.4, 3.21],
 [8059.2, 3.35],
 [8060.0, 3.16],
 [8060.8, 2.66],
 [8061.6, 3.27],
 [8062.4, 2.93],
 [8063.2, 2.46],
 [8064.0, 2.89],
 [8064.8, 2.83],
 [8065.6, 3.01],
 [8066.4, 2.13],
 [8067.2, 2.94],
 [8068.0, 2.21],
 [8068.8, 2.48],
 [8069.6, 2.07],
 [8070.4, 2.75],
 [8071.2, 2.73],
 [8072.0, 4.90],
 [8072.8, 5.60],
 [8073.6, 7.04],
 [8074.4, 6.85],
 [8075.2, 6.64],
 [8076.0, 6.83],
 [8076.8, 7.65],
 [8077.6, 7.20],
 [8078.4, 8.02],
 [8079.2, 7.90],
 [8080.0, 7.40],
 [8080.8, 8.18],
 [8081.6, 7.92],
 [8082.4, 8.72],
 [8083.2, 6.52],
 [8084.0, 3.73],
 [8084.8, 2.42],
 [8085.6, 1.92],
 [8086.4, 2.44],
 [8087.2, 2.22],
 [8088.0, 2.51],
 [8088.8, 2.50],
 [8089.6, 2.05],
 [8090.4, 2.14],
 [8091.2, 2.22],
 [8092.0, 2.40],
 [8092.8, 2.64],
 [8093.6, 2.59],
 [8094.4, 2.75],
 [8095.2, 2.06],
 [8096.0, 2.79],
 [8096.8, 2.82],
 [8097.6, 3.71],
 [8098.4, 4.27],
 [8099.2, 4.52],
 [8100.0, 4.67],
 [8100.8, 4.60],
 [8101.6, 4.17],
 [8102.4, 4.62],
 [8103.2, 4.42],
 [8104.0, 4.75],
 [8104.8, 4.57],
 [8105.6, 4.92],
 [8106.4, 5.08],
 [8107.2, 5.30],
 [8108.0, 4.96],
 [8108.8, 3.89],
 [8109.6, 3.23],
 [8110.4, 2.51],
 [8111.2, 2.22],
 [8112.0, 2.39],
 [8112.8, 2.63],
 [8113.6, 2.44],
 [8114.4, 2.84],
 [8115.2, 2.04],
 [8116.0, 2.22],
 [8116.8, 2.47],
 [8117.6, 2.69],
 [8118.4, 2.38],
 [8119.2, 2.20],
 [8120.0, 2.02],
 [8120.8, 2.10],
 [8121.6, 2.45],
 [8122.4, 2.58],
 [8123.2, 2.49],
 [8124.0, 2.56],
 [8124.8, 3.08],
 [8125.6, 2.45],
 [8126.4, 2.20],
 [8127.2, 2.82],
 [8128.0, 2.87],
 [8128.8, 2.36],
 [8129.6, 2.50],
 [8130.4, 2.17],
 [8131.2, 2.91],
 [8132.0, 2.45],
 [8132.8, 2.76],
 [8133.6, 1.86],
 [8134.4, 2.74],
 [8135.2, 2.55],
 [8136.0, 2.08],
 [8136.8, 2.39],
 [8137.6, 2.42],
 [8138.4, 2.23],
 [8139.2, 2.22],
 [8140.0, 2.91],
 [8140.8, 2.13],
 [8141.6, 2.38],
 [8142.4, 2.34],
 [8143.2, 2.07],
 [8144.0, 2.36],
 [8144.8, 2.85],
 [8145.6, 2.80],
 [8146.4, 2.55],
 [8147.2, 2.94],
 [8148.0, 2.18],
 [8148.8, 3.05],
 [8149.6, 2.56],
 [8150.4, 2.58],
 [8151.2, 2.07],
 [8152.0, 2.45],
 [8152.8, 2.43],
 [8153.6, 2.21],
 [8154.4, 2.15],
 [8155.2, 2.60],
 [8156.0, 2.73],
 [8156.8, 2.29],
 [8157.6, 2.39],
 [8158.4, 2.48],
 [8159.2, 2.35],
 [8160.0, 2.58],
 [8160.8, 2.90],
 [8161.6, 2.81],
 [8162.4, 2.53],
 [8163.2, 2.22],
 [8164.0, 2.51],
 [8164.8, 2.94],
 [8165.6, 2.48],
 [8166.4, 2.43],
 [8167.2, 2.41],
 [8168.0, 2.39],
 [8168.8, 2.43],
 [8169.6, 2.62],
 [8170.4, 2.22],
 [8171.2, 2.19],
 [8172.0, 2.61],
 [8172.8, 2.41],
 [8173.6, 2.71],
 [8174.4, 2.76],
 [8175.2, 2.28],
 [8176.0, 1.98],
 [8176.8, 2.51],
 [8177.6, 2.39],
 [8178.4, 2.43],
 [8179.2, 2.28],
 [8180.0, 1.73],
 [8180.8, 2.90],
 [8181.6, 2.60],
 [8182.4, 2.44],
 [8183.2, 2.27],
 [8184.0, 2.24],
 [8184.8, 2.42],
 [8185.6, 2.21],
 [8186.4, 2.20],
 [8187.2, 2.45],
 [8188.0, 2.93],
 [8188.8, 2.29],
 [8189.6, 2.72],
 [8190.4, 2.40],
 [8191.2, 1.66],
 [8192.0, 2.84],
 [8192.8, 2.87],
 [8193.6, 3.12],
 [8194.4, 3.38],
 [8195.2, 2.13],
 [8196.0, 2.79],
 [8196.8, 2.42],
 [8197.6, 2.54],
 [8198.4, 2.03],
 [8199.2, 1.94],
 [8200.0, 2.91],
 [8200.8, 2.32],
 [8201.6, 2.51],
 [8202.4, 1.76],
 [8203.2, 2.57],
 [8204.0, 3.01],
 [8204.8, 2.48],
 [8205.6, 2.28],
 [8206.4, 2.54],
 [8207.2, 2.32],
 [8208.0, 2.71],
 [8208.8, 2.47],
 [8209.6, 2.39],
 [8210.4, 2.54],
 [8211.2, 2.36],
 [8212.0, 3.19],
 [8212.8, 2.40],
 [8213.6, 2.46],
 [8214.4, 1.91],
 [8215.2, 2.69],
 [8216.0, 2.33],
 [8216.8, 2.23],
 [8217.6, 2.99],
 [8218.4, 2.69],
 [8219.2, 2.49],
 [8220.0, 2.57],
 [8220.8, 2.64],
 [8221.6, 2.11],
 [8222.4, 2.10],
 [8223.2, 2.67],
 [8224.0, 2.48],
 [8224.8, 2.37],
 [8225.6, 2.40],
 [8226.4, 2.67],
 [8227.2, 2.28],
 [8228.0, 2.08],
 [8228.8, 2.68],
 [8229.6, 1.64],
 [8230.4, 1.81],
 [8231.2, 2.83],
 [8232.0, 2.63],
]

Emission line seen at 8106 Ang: [N II] 6583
